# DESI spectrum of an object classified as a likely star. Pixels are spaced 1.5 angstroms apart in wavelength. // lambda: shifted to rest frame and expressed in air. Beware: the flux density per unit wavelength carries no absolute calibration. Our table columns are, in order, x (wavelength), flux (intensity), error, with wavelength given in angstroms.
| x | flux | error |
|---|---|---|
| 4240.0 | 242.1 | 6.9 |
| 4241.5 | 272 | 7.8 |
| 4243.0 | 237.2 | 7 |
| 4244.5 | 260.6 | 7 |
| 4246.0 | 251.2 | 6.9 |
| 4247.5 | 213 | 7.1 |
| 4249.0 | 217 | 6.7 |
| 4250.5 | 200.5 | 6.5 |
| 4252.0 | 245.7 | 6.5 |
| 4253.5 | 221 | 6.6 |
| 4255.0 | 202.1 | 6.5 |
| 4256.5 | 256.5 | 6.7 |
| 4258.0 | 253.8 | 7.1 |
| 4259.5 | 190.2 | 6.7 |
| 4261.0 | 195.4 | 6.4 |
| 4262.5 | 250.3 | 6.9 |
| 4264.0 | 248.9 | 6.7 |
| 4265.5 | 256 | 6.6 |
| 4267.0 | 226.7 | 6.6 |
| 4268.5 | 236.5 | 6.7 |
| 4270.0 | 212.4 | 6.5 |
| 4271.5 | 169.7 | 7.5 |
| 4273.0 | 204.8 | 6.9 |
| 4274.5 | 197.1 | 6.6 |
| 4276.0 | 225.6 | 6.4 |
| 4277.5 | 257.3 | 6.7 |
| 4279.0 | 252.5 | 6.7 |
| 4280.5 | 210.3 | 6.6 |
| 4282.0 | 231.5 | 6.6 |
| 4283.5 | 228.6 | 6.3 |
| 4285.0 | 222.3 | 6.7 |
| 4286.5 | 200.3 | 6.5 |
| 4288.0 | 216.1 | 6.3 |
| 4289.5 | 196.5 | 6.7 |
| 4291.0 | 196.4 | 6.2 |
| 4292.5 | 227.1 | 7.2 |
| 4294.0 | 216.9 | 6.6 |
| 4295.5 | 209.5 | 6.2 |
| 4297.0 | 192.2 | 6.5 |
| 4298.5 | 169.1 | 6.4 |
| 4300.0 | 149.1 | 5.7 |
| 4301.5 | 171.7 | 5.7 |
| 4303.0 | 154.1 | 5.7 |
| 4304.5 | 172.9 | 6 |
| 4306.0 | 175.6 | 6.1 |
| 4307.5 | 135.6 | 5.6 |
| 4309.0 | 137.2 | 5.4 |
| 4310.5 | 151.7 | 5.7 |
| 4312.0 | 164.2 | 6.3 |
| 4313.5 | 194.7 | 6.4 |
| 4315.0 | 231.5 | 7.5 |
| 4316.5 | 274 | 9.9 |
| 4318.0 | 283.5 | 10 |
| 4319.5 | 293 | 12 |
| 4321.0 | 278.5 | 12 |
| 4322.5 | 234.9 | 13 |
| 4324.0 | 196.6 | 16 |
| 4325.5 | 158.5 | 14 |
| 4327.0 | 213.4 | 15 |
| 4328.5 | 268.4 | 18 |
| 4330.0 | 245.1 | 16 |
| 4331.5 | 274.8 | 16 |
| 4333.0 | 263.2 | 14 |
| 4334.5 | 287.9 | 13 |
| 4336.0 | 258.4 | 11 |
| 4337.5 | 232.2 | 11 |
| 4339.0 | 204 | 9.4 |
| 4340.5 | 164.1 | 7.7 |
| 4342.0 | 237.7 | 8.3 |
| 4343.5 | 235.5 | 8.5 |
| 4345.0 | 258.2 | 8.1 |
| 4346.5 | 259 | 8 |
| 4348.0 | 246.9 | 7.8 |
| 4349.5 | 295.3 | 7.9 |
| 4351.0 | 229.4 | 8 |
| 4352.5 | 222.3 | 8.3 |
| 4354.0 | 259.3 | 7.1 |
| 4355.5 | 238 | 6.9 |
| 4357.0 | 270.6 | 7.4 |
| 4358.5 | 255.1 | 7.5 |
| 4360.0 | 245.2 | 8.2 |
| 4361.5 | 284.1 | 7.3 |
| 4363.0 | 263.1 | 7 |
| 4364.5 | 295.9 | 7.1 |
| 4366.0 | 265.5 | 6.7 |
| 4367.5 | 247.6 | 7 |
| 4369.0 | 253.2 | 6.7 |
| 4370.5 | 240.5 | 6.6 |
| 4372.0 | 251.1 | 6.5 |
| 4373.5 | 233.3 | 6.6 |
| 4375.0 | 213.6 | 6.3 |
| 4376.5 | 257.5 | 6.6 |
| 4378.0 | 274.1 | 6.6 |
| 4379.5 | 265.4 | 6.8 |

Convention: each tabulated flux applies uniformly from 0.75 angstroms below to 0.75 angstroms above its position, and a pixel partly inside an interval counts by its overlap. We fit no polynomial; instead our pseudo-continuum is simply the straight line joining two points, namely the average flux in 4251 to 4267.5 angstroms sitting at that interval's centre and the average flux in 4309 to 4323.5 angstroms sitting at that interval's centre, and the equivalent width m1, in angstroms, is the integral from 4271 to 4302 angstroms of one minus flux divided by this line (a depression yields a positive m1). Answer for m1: 3.01 angstroms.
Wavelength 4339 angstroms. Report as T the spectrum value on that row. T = 204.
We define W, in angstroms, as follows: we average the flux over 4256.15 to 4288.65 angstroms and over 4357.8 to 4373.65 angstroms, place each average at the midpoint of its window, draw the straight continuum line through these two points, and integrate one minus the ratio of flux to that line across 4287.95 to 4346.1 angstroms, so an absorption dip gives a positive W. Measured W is 6.6 angstroms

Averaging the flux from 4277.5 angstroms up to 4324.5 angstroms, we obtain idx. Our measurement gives 206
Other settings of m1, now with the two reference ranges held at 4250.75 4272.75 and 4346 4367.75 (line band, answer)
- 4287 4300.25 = 2.1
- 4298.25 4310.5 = 4.2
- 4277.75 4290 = 0.6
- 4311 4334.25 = 0.8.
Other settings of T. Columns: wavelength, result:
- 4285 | 222.3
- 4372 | 251.1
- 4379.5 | 265.4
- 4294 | 216.9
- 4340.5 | 164.1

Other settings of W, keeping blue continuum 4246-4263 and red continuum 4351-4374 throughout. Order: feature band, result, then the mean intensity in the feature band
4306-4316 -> 2.8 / 172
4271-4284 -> 0.5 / 221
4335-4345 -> 0.9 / 226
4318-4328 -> 0.4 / 234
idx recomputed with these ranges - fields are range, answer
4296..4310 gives 163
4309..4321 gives 225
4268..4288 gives 219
